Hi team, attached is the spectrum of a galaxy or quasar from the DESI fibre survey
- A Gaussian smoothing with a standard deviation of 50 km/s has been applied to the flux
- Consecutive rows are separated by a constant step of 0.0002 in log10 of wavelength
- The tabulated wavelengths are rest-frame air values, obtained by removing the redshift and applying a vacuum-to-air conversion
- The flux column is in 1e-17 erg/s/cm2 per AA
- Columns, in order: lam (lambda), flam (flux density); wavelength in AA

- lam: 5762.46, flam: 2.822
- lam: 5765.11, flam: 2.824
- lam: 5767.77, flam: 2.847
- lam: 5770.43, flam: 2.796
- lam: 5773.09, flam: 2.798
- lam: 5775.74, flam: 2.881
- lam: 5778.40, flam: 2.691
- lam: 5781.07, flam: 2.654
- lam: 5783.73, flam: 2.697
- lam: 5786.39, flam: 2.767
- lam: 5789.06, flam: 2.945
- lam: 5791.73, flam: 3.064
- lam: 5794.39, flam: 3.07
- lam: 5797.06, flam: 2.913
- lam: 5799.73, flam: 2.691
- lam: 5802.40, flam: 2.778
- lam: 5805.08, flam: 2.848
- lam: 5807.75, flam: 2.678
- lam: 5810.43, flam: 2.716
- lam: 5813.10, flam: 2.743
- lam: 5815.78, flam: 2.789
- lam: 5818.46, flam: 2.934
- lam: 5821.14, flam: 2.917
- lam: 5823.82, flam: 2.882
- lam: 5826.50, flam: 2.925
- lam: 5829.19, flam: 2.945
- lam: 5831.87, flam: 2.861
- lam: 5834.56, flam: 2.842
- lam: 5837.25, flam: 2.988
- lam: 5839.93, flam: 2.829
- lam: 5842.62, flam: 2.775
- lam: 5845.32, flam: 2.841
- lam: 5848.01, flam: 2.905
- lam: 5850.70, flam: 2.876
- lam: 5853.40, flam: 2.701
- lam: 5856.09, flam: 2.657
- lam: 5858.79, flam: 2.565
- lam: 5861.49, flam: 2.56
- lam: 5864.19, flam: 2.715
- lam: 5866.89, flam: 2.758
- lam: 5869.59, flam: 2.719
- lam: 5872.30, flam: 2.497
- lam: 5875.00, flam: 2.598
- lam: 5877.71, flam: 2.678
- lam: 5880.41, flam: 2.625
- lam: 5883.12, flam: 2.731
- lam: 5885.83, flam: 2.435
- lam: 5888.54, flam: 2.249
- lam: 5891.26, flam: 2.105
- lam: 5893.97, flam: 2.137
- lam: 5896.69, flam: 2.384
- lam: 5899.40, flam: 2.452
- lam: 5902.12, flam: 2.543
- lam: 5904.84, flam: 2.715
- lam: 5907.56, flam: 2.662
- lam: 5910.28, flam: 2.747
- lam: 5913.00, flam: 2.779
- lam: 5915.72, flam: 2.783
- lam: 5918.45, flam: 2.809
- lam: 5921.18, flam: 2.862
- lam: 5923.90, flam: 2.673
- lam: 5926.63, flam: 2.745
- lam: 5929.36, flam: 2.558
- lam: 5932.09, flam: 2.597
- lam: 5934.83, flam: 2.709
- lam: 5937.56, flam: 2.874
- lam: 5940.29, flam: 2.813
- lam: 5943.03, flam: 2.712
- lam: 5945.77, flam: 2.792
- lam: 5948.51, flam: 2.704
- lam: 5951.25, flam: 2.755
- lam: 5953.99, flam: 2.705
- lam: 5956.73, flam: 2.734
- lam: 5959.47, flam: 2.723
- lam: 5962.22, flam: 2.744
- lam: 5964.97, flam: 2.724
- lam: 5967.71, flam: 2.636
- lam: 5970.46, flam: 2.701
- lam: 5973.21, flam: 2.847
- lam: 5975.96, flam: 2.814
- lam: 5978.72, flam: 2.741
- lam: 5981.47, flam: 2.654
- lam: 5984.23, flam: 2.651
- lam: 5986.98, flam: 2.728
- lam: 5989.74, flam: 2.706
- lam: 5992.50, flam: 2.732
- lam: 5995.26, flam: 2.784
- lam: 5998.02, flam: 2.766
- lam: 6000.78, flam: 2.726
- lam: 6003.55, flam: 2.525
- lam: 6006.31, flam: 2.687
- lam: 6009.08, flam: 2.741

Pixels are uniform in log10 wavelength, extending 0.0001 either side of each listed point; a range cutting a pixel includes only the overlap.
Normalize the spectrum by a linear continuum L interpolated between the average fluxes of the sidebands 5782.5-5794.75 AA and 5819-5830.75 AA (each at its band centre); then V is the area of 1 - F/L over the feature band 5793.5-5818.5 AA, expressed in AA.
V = 0.9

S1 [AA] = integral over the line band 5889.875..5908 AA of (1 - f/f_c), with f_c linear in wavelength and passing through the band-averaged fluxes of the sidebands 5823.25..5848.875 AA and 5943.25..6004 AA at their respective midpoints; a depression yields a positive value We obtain 2.5 AA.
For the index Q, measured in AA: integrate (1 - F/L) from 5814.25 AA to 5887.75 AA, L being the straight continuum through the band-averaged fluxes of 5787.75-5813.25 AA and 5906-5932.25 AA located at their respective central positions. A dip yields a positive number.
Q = 1.10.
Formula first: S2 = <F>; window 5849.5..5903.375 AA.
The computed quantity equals 2.55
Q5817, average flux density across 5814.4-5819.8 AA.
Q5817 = 2.86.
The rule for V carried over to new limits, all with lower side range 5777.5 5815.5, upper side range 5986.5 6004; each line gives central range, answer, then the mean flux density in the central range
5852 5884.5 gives 1.4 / 2.65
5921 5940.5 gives 0.2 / 2.72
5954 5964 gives 0.0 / 2.73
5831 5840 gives -0.3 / 2.89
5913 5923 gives -0.2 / 2.81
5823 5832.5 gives -0.4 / 2.91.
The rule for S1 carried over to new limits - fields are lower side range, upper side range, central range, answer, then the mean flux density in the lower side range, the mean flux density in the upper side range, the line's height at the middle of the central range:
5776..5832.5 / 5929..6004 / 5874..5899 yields 3.1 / 2.83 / 2.72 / 2.78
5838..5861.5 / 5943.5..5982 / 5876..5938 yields 3.4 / 2.76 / 2.74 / 2.75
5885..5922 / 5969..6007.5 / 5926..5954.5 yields -1.1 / 2.54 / 2.72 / 2.62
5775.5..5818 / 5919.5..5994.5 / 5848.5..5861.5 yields 0.4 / 2.81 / 2.73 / 2.78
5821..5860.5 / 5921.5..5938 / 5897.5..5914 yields 0.6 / 2.83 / 2.69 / 2.73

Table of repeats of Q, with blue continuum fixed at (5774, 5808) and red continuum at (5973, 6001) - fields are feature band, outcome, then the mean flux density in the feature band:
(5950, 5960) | 0.08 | 2.73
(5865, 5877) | 0.61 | 2.65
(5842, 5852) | -0.19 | 2.85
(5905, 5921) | 0.06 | 2.76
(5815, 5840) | -0.78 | 2.9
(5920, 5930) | 0.17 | 2.72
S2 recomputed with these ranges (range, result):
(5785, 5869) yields 2.82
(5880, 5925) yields 2.57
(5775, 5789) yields 2.75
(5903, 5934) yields 2.72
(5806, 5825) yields 2.81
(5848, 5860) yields 2.72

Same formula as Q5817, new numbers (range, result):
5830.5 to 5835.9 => 2.85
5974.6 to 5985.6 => 2.71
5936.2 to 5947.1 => 2.8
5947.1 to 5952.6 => 2.73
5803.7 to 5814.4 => 2.75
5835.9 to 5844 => 2.86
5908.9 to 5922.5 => 2.8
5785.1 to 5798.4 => 2.95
